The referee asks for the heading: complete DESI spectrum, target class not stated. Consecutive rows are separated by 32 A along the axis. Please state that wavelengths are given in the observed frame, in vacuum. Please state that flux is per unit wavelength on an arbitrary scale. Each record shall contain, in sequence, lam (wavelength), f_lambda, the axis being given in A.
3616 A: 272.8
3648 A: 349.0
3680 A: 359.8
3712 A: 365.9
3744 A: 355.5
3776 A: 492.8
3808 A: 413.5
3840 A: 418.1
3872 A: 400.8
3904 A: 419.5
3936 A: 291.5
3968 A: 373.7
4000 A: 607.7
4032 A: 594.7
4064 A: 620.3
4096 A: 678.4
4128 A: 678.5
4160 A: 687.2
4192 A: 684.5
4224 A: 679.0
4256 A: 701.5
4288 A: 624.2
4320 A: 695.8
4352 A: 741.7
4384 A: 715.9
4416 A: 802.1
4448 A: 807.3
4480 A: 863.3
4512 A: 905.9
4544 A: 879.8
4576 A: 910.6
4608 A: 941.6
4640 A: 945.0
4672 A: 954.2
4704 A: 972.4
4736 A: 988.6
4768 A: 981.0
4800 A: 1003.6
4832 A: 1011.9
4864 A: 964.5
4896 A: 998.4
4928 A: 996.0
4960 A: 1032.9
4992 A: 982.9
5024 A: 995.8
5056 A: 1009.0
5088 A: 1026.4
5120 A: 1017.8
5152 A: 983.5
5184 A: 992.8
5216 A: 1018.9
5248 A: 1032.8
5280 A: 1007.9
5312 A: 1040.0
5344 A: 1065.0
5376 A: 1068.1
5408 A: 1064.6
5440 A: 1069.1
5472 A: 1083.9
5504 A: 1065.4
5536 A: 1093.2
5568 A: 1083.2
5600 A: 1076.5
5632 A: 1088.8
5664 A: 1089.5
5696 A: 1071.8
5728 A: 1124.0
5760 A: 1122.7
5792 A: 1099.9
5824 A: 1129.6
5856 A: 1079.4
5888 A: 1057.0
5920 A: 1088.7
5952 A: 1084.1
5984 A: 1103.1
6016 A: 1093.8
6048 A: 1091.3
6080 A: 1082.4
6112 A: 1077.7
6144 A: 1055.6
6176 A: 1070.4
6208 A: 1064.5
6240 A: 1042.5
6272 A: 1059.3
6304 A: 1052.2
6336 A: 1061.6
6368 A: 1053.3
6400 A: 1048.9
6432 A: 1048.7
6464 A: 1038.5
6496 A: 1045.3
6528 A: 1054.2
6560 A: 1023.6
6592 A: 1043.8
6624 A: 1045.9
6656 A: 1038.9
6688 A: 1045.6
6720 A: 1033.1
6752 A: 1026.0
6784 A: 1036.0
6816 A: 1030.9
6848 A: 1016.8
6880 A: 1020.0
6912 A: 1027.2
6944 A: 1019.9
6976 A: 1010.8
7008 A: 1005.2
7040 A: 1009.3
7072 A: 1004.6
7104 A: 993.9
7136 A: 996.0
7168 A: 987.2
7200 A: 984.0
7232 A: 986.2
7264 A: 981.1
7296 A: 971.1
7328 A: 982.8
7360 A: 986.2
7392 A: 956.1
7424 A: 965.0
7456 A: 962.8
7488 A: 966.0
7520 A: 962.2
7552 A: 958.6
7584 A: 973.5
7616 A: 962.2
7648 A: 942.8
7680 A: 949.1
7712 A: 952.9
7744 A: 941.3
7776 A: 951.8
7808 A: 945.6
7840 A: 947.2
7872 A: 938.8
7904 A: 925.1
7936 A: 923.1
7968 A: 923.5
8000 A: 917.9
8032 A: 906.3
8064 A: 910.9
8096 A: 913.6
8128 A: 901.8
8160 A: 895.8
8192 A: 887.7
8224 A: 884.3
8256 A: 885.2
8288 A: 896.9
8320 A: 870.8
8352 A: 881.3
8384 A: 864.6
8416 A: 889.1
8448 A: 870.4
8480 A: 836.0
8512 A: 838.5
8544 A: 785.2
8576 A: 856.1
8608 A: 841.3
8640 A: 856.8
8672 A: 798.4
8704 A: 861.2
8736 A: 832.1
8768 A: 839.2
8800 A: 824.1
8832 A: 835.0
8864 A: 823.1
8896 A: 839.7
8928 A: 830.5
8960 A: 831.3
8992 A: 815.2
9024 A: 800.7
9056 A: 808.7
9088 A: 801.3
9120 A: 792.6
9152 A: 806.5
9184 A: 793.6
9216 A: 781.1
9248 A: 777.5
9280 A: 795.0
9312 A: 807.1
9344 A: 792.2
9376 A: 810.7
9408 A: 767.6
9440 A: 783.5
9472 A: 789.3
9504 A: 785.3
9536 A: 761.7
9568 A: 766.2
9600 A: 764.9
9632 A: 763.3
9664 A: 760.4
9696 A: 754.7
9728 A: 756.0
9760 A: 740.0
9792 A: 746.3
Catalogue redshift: -0.001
